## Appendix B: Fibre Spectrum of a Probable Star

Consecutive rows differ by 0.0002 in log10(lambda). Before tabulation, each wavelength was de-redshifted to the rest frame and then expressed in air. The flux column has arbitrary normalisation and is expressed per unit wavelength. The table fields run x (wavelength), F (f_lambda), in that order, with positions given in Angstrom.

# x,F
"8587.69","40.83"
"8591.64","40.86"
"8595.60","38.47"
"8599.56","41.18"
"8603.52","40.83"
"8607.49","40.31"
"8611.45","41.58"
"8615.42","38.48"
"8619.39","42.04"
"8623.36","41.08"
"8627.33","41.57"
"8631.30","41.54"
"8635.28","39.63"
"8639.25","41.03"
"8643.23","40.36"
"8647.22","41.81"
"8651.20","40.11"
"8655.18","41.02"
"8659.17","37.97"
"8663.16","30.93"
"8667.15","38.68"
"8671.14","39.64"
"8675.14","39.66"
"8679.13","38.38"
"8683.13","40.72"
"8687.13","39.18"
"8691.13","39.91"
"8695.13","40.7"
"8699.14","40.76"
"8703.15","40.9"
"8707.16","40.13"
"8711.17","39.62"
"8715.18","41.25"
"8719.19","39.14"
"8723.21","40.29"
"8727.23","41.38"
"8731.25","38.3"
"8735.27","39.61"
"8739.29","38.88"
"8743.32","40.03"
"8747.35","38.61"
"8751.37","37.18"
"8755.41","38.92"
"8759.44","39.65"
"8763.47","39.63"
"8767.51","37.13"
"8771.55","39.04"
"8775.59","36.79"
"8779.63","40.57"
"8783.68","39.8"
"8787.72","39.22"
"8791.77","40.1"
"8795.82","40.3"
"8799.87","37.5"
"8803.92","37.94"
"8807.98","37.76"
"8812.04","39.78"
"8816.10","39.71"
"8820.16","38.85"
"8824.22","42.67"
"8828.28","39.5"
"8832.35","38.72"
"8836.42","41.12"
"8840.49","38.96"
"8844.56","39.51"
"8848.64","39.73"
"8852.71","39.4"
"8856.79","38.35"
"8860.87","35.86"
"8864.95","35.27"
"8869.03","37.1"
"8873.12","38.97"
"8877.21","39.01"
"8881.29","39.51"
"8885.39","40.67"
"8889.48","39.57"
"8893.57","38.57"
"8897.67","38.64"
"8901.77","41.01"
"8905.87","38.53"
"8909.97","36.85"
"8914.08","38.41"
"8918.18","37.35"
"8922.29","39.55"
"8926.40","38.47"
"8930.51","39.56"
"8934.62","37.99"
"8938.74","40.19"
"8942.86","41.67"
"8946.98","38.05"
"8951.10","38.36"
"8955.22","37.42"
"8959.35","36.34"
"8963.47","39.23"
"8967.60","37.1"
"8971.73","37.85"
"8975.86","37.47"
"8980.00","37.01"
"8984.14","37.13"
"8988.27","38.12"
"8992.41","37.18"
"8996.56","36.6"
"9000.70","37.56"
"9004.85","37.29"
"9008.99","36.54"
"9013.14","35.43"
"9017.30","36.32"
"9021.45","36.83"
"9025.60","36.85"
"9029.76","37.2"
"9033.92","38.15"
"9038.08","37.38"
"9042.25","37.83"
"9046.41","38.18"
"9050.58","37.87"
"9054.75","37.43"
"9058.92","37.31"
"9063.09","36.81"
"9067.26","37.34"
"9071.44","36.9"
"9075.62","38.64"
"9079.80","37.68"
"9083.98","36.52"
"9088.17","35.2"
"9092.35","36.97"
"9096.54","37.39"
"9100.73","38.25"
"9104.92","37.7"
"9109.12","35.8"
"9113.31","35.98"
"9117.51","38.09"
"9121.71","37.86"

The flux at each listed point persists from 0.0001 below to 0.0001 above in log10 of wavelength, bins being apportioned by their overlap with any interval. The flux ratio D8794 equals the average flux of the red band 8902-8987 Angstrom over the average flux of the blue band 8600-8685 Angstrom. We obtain 1.0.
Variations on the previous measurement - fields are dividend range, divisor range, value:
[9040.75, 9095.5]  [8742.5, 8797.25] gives 0.96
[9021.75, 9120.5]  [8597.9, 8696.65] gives 0.93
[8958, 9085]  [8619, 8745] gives 0.94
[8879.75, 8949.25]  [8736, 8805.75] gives 1.00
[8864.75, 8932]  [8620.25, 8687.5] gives 0.98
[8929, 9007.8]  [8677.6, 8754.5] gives 0.96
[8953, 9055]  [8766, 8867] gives 0.96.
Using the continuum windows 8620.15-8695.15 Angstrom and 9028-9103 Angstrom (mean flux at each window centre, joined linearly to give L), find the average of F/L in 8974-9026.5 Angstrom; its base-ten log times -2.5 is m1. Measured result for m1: 0.02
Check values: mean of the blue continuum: 39.7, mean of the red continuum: 37.4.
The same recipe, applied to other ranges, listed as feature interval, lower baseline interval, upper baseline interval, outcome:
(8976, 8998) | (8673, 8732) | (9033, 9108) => 0.022 mag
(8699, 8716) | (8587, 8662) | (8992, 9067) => -0.018 mag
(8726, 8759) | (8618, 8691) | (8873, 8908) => 0.014 mag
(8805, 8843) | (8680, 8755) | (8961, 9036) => -0.023 mag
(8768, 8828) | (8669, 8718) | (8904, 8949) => 0.007 mag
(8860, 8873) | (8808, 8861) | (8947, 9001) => 0.072 mag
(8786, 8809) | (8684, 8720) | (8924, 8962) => 0.022 mag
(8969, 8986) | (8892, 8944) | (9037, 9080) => 0.029 mag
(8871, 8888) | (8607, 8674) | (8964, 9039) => -0.041 mag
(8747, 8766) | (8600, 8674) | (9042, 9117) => 0.012 mag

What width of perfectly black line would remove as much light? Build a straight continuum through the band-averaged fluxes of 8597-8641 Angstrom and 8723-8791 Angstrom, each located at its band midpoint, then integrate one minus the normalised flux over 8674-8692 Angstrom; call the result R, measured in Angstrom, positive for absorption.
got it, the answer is 0.2 Angstrom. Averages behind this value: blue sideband 40.8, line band 39.6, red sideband 39.1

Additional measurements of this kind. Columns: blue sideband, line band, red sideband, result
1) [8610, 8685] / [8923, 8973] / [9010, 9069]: -1.0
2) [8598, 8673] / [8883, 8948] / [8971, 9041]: -2.2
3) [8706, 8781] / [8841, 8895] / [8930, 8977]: 0.2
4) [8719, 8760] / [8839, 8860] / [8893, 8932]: -0.1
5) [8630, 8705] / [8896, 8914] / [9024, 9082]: -0.2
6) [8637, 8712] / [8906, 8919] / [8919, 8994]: 0.3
